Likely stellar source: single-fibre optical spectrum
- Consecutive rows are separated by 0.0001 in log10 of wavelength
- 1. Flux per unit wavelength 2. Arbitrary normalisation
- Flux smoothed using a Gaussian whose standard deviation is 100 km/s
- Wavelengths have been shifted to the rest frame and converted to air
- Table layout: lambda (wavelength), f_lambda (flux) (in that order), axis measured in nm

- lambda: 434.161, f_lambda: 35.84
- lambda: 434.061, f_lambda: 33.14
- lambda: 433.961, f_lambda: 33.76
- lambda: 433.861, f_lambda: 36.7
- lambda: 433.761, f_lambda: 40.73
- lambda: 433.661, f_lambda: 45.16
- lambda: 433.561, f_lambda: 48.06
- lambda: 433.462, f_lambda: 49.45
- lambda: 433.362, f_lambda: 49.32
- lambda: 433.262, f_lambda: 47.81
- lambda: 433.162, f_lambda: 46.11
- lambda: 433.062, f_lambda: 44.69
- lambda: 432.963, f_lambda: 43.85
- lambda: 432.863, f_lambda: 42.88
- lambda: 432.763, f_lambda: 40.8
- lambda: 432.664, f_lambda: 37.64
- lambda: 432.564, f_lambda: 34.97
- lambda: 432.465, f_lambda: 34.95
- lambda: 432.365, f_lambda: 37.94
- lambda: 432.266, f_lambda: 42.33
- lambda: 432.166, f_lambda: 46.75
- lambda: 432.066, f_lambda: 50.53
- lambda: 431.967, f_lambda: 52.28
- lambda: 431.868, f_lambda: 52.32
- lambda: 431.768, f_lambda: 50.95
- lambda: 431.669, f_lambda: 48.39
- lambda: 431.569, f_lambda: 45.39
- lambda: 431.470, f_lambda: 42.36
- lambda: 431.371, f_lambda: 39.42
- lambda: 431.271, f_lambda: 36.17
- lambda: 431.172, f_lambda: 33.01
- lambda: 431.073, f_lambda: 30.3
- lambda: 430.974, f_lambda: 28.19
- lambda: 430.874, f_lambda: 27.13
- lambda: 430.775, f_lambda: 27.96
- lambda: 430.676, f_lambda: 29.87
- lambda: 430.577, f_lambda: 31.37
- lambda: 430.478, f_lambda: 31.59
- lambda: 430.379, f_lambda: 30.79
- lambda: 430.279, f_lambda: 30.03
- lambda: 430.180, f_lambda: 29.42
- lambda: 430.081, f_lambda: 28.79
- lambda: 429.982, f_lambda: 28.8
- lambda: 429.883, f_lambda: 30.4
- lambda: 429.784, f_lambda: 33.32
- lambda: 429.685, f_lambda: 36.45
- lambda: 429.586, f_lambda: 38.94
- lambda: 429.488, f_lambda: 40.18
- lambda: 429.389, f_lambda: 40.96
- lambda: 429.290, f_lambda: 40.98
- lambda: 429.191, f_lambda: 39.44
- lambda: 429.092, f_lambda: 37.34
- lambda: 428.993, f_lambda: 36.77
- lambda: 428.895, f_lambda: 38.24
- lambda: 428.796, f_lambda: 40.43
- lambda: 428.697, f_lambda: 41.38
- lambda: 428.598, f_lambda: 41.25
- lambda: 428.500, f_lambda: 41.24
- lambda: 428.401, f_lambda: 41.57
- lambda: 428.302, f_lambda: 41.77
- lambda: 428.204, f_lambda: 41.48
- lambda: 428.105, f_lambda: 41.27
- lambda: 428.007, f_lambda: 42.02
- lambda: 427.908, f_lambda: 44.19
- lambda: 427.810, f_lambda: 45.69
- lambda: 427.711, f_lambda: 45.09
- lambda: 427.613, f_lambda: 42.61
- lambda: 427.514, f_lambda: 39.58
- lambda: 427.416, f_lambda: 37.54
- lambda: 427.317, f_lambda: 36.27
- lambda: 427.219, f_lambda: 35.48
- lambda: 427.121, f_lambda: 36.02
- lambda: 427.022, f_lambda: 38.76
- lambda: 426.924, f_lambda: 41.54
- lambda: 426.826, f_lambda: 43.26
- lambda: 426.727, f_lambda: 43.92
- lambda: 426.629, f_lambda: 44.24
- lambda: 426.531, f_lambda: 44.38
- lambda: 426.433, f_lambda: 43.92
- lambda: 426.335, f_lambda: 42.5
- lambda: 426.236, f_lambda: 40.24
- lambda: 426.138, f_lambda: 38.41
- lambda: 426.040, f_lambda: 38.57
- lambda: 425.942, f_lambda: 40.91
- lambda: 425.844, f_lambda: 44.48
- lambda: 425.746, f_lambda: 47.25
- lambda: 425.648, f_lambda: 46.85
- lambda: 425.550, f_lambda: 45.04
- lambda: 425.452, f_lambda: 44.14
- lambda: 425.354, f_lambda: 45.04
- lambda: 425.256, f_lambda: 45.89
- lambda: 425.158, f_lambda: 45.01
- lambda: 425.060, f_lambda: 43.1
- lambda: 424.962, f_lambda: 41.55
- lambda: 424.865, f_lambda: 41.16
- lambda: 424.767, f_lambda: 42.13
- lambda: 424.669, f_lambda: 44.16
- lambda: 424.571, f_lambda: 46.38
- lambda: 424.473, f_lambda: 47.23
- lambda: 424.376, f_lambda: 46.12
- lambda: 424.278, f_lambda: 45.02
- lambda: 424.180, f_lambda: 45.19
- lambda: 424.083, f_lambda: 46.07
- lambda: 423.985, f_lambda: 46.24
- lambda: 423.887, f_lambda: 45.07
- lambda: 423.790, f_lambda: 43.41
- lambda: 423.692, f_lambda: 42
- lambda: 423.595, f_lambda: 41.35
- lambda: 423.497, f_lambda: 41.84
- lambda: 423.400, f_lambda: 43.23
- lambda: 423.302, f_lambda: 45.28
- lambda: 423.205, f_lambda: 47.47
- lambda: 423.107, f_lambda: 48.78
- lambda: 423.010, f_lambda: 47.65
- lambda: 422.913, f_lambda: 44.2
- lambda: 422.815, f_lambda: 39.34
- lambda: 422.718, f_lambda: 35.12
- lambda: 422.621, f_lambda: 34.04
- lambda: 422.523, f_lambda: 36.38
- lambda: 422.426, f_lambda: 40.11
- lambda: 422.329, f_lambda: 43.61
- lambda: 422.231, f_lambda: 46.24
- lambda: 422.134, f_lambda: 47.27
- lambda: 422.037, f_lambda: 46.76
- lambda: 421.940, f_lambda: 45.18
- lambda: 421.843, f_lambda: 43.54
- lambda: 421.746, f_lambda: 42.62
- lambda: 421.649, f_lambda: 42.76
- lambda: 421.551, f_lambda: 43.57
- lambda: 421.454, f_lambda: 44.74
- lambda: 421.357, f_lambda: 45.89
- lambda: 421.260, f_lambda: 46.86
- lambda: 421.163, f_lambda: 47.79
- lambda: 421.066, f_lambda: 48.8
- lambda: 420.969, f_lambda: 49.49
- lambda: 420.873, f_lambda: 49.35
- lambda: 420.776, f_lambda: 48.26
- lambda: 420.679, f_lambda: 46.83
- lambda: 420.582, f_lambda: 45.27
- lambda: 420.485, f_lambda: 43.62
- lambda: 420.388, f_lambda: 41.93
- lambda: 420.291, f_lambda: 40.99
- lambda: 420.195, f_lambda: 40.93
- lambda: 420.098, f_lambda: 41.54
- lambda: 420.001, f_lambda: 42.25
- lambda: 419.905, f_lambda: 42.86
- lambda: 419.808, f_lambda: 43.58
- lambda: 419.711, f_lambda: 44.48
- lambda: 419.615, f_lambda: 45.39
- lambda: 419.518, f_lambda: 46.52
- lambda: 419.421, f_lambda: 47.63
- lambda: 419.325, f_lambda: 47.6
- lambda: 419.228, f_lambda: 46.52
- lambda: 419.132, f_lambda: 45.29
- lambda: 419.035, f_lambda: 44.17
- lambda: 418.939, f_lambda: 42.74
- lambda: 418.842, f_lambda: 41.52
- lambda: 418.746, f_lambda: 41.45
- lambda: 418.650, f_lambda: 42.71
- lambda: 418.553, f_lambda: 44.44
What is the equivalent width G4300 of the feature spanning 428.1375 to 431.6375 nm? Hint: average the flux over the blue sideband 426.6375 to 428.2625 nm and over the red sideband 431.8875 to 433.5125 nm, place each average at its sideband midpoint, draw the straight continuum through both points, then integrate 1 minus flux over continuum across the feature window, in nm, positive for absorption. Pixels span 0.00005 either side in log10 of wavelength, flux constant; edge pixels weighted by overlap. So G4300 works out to 0.54 nm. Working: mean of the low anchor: 41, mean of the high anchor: 44.1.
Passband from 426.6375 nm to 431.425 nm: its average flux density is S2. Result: 37.1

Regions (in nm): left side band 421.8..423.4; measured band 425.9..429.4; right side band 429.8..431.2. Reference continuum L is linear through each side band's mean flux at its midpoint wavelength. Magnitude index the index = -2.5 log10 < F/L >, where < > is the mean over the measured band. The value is -0.18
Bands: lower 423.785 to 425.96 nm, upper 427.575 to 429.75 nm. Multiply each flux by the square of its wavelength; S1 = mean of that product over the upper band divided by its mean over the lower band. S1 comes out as 0.9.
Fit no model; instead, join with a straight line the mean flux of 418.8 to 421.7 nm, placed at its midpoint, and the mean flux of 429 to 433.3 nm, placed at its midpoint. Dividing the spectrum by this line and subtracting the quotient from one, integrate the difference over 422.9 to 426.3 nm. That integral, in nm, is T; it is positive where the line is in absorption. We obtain -0.153 nm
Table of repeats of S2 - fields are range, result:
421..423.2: 43.8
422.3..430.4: 41.1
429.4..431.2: 31.7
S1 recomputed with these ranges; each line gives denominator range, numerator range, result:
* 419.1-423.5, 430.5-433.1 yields 0.94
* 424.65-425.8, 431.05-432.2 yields 1.03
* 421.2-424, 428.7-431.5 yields 0.82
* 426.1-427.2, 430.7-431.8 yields 0.91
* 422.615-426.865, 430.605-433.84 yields 0.98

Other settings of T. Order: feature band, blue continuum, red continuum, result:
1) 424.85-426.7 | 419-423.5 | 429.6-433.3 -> -0.08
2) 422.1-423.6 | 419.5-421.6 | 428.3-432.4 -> 0.03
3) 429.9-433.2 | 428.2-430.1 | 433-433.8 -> 0.38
